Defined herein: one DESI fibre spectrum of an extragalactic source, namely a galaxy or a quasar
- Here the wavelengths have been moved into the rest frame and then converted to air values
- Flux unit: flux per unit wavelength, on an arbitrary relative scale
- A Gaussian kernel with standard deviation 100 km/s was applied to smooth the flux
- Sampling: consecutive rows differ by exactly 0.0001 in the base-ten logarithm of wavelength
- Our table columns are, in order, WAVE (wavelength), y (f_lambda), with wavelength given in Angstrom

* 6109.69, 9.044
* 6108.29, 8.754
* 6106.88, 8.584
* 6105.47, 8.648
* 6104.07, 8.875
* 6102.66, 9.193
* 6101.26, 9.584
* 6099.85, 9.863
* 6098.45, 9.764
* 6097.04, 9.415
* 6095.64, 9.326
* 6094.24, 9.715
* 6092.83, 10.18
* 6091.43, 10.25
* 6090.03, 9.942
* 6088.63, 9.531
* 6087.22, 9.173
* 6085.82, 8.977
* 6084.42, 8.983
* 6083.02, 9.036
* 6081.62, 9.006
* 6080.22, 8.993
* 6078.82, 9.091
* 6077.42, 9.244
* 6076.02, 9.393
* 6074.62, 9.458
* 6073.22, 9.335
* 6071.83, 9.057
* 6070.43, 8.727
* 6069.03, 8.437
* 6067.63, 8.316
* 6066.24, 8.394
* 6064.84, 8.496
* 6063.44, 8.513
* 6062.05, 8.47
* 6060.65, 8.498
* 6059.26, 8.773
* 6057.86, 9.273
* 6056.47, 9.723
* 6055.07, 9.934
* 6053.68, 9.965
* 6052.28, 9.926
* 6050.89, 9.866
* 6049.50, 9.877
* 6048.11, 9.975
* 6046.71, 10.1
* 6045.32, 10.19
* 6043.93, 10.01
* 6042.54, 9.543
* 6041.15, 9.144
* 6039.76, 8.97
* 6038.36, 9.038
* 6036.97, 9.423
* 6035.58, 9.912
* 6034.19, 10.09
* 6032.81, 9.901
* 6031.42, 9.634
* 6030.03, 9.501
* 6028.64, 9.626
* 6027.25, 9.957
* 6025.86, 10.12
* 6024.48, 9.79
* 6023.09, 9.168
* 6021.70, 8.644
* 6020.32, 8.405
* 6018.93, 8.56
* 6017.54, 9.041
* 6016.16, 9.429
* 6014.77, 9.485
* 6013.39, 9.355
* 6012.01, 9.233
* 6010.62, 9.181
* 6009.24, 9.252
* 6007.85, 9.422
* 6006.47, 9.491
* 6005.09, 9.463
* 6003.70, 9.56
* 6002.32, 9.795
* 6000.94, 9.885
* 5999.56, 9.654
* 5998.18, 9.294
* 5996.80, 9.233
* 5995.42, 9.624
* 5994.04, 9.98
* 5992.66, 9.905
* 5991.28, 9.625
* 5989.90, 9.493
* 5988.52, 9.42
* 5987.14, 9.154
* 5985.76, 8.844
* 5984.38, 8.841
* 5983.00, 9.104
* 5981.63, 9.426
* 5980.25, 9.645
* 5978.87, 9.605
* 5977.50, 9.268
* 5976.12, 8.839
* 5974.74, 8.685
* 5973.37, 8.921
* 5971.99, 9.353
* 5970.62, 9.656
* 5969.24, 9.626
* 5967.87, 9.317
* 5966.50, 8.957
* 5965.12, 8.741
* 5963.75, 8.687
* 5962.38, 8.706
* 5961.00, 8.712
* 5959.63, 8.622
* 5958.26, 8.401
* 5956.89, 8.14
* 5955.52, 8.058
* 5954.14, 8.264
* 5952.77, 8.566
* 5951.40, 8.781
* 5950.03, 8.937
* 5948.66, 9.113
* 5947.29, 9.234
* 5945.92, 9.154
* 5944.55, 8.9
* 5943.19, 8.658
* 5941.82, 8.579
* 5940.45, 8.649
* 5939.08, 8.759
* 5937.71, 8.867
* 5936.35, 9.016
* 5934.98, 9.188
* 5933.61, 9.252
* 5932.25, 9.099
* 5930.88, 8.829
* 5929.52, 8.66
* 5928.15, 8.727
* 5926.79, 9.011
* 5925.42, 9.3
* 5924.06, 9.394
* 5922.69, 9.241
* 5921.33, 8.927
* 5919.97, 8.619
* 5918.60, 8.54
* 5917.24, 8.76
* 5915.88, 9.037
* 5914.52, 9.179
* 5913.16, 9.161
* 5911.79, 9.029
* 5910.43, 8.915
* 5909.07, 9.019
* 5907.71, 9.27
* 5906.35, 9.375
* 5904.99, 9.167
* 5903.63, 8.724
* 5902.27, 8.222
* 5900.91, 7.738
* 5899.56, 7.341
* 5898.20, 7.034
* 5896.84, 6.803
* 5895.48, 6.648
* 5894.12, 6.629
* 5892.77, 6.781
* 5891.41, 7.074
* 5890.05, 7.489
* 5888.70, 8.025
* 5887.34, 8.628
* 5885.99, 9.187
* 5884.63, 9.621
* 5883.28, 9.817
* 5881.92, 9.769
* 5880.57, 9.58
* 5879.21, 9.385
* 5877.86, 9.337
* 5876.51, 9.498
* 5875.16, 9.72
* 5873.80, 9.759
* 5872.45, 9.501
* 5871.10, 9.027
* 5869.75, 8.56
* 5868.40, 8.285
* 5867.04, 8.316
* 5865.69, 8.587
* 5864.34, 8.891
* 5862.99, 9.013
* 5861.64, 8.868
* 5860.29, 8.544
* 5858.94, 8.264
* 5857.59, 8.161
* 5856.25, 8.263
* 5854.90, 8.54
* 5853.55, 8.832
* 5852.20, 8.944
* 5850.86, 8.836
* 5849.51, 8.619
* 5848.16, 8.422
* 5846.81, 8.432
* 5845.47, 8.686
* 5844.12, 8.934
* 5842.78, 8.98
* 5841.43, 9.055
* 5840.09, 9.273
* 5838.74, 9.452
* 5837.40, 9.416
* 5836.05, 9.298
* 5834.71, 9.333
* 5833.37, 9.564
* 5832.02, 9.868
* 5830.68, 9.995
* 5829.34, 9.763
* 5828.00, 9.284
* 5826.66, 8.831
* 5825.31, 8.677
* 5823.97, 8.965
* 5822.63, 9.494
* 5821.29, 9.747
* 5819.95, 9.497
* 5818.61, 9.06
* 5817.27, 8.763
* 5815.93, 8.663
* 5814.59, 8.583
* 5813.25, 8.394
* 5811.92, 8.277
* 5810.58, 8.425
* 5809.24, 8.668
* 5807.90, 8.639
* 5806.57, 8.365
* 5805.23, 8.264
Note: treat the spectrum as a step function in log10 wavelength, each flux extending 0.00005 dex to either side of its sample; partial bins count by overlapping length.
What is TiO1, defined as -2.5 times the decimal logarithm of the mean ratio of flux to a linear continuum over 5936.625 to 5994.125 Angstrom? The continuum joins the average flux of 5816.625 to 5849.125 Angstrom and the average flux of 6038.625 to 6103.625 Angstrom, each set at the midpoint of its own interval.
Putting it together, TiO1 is 0.03 mag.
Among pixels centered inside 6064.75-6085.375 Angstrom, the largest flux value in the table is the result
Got 9.458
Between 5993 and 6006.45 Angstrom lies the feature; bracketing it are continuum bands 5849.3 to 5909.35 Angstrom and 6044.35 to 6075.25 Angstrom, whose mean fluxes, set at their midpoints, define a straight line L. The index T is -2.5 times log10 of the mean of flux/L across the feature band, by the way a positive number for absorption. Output -0.07 mag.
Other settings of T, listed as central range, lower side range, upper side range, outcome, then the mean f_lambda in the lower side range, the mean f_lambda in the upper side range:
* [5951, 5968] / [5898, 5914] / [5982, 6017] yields 0.062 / 8.64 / 9.43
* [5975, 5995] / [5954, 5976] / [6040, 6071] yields -0.052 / 8.82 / 9.28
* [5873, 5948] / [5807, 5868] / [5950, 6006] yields 0.036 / 8.91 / 9.15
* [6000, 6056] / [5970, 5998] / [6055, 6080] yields -0.050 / 9.33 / 8.93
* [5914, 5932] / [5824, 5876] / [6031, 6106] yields 0.019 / 8.97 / 9.36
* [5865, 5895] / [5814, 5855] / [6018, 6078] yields 0.050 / 9.1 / 9.33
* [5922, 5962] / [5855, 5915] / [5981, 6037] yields 0.018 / 8.59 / 9.44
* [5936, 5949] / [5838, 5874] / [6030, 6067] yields 0.023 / 8.77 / 9.45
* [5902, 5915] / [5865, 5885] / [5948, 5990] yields 0.014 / 9.25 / 8.96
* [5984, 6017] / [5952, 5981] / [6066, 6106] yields -0.053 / 8.89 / 9.25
